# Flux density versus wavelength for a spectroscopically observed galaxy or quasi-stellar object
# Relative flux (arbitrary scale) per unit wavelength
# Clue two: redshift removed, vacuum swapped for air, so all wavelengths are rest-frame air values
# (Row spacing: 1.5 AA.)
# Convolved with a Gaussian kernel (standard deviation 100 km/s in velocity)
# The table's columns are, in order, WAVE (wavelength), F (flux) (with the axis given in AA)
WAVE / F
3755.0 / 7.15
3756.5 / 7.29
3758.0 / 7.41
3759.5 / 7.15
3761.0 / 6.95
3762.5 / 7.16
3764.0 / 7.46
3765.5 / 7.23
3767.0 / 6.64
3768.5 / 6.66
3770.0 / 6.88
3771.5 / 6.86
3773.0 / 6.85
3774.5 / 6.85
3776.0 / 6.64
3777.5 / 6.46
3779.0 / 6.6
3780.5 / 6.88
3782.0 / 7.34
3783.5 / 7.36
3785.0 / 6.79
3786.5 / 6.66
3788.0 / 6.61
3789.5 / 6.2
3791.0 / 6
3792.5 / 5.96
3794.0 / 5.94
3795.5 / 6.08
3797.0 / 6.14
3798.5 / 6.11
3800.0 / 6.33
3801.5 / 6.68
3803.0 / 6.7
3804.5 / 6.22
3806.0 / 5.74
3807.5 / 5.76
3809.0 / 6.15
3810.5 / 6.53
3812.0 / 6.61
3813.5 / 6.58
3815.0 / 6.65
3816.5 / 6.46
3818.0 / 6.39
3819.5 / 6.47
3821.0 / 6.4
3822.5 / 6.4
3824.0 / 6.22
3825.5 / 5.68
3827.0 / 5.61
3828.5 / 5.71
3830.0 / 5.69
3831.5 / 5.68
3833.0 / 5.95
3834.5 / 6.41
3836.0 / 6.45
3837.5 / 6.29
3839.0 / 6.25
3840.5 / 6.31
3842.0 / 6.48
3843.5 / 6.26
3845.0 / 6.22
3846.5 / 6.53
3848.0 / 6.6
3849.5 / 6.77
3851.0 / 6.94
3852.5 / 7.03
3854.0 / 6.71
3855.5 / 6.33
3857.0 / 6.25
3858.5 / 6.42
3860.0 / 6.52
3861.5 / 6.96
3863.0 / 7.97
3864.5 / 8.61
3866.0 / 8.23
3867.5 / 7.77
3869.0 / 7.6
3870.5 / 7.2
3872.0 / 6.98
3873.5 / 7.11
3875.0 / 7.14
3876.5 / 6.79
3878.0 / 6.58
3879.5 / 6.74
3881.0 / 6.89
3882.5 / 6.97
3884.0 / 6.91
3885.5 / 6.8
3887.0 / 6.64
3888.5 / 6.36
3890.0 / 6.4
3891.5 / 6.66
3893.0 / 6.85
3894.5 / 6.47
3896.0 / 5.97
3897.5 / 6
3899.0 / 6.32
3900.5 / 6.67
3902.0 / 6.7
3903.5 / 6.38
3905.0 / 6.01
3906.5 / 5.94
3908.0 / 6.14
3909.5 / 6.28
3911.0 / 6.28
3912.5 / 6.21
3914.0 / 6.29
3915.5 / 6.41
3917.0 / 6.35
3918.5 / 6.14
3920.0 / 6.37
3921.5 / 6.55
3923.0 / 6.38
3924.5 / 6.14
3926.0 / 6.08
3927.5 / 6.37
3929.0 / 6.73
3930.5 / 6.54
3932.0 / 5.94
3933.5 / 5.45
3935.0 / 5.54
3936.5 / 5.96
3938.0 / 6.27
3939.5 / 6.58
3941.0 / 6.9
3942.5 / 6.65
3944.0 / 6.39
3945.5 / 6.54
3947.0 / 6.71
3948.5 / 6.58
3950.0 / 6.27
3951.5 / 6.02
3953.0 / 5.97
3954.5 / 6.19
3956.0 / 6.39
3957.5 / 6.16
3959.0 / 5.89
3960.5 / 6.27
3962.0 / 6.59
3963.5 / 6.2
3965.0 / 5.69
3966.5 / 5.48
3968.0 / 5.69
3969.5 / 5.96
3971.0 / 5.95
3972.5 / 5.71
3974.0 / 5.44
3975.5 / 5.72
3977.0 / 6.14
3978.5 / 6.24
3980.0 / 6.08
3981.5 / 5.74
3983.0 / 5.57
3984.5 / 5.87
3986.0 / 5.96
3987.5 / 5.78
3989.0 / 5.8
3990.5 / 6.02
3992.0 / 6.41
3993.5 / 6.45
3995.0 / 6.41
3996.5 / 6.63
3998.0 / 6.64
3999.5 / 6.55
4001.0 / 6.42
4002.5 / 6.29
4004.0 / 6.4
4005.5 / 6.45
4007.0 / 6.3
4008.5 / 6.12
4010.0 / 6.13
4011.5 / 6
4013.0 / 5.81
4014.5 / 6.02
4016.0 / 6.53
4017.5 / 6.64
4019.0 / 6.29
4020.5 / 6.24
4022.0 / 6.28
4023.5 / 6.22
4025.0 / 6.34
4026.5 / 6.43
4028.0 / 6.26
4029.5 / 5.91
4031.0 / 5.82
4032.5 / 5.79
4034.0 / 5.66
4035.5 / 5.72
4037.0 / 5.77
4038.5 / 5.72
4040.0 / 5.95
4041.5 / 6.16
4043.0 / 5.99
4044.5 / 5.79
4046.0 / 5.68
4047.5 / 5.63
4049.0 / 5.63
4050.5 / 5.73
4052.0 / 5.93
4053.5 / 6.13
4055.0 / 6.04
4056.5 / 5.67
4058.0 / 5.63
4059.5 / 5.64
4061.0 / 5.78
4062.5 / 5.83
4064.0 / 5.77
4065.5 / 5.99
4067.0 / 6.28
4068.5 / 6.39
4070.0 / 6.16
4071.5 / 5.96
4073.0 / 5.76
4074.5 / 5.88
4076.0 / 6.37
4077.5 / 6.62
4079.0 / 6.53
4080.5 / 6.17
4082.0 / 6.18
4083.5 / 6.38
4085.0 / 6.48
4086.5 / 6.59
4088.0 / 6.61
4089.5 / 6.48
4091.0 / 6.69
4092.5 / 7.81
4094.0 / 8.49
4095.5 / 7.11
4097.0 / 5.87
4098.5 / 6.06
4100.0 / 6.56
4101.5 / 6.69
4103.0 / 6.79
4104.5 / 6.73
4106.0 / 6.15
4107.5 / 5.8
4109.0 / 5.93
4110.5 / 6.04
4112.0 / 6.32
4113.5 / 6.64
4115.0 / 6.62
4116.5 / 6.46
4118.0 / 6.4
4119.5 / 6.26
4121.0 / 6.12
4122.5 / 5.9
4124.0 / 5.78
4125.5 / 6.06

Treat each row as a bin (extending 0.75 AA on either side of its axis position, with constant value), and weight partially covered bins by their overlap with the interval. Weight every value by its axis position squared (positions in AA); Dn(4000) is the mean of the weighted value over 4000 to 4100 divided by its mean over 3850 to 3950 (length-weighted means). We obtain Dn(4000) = 1.01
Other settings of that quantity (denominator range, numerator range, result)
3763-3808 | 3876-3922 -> 1.04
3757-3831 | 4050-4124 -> 1.12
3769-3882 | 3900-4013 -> 1.01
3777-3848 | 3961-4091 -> 1.07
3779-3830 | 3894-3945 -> 1.05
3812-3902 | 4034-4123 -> 1.05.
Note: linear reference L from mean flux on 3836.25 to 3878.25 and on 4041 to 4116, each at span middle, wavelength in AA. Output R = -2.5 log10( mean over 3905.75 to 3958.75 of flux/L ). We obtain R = 0.066 mag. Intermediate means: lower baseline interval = 6.89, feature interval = 6.27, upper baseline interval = 6.24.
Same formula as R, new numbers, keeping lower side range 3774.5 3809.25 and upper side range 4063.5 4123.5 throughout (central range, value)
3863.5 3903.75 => -0.078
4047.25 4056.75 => 0.100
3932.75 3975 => 0.050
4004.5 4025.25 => 0.028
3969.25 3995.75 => 0.079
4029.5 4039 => 0.115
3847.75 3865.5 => -0.087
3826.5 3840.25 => 0.069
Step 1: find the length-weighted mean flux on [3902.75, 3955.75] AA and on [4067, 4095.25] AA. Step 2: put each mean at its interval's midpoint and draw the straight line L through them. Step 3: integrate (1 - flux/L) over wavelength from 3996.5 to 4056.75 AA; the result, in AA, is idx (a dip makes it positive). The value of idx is 3.3 AA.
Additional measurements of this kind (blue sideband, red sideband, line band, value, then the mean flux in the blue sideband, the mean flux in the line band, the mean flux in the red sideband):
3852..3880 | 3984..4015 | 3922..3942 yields 1.3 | 7.11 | 6.23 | 6.22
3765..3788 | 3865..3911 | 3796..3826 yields 2.1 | 6.83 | 6.31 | 6.72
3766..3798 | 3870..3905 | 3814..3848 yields 2.1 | 6.59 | 6.22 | 6.66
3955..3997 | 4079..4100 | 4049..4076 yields 2.5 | 6.01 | 5.92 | 6.68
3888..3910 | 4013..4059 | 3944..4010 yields 0.0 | 6.34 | 6.14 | 5.98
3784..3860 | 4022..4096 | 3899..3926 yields -0.2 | 6.31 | 6.3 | 6.15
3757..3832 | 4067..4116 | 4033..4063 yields 3.1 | 6.5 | 5.8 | 6.46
